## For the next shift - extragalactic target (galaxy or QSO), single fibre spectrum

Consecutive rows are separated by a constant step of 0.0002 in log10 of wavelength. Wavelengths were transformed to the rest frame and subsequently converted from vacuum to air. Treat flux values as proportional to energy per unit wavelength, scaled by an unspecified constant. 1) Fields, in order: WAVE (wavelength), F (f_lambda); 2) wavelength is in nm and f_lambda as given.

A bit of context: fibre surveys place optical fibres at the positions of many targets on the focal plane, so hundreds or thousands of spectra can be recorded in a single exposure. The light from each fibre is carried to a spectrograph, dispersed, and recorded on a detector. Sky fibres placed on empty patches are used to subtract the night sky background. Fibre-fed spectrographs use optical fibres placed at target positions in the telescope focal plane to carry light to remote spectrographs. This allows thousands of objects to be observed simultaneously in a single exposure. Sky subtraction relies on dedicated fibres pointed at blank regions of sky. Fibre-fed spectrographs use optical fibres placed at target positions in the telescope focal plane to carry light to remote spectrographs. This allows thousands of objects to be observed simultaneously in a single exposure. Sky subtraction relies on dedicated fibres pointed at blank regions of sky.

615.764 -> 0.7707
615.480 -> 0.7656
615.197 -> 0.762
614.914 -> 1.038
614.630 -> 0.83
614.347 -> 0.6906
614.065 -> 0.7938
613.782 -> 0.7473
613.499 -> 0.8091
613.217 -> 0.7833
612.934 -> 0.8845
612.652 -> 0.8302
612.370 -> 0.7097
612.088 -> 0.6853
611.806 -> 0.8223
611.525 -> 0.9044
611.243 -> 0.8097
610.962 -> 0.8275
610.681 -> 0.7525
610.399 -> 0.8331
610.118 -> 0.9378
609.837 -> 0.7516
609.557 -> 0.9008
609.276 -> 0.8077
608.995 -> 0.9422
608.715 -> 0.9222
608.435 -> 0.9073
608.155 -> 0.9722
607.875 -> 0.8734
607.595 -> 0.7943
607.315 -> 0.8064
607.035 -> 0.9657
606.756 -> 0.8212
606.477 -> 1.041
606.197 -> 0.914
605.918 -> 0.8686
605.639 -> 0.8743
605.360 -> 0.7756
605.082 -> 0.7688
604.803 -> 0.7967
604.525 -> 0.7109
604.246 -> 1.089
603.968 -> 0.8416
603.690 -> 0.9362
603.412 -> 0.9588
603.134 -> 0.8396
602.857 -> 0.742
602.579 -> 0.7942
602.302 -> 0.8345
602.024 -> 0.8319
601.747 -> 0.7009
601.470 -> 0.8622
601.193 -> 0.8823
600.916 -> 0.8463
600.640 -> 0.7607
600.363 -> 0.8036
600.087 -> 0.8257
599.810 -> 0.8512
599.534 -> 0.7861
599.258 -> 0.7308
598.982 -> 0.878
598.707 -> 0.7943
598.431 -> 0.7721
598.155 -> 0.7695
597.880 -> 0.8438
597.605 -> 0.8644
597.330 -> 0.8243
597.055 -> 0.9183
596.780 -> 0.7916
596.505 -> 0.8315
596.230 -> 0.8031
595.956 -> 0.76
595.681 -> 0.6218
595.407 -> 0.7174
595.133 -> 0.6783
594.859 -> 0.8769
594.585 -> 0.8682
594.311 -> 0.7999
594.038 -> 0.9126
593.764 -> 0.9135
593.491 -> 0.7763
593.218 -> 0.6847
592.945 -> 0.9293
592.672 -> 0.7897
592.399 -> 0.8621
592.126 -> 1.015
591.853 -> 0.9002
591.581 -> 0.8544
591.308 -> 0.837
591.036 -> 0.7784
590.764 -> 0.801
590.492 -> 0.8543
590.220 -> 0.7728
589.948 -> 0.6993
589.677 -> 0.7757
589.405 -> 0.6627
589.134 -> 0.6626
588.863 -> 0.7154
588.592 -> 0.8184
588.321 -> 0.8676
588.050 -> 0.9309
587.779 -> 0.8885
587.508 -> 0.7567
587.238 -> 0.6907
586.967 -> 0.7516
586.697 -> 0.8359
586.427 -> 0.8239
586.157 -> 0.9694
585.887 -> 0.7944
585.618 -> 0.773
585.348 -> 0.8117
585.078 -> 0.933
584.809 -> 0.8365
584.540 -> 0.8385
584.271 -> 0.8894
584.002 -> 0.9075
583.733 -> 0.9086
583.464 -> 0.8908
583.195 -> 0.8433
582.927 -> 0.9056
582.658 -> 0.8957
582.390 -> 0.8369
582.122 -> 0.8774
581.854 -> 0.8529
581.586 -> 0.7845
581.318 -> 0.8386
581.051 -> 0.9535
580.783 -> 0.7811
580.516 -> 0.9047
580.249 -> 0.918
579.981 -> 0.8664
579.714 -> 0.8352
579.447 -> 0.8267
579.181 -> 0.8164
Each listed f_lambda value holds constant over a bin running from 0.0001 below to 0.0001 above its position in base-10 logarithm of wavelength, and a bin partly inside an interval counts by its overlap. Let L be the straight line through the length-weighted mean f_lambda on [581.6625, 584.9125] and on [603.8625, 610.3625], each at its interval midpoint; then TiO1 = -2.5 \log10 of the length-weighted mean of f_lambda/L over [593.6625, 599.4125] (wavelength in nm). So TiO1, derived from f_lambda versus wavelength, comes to 0.08 mag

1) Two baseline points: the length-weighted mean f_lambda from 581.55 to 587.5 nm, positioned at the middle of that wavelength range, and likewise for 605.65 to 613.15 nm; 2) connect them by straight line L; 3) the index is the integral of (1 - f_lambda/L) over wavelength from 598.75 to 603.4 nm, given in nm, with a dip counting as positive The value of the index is 0.21 nm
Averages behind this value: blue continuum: 0.847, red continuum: 0.857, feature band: 0.814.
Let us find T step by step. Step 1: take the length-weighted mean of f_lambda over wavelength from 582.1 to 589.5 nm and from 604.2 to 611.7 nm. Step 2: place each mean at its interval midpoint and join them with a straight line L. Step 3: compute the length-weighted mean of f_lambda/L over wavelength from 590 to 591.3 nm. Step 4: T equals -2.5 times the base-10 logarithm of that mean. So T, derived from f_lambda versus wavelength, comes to 0.054 mag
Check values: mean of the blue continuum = 0.833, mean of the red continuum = 0.863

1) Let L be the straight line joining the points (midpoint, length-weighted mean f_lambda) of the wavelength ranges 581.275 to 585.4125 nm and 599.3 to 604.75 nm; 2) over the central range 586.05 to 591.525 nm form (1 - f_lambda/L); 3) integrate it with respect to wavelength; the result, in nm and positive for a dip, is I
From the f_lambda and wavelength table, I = 0.40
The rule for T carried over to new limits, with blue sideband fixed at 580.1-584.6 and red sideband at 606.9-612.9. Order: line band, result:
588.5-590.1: 0.20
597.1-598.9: 0.05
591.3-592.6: -0.04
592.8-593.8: 0.06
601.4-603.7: 0.03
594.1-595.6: 0.10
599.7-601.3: 0.04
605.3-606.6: -0.06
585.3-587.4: 0.08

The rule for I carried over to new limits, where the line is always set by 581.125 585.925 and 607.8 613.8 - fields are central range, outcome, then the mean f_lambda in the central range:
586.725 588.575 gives 0.09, 0.816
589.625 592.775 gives 0.08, 0.83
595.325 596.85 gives 0.17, 0.754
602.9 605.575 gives -0.03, 0.854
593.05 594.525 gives 0.05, 0.823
